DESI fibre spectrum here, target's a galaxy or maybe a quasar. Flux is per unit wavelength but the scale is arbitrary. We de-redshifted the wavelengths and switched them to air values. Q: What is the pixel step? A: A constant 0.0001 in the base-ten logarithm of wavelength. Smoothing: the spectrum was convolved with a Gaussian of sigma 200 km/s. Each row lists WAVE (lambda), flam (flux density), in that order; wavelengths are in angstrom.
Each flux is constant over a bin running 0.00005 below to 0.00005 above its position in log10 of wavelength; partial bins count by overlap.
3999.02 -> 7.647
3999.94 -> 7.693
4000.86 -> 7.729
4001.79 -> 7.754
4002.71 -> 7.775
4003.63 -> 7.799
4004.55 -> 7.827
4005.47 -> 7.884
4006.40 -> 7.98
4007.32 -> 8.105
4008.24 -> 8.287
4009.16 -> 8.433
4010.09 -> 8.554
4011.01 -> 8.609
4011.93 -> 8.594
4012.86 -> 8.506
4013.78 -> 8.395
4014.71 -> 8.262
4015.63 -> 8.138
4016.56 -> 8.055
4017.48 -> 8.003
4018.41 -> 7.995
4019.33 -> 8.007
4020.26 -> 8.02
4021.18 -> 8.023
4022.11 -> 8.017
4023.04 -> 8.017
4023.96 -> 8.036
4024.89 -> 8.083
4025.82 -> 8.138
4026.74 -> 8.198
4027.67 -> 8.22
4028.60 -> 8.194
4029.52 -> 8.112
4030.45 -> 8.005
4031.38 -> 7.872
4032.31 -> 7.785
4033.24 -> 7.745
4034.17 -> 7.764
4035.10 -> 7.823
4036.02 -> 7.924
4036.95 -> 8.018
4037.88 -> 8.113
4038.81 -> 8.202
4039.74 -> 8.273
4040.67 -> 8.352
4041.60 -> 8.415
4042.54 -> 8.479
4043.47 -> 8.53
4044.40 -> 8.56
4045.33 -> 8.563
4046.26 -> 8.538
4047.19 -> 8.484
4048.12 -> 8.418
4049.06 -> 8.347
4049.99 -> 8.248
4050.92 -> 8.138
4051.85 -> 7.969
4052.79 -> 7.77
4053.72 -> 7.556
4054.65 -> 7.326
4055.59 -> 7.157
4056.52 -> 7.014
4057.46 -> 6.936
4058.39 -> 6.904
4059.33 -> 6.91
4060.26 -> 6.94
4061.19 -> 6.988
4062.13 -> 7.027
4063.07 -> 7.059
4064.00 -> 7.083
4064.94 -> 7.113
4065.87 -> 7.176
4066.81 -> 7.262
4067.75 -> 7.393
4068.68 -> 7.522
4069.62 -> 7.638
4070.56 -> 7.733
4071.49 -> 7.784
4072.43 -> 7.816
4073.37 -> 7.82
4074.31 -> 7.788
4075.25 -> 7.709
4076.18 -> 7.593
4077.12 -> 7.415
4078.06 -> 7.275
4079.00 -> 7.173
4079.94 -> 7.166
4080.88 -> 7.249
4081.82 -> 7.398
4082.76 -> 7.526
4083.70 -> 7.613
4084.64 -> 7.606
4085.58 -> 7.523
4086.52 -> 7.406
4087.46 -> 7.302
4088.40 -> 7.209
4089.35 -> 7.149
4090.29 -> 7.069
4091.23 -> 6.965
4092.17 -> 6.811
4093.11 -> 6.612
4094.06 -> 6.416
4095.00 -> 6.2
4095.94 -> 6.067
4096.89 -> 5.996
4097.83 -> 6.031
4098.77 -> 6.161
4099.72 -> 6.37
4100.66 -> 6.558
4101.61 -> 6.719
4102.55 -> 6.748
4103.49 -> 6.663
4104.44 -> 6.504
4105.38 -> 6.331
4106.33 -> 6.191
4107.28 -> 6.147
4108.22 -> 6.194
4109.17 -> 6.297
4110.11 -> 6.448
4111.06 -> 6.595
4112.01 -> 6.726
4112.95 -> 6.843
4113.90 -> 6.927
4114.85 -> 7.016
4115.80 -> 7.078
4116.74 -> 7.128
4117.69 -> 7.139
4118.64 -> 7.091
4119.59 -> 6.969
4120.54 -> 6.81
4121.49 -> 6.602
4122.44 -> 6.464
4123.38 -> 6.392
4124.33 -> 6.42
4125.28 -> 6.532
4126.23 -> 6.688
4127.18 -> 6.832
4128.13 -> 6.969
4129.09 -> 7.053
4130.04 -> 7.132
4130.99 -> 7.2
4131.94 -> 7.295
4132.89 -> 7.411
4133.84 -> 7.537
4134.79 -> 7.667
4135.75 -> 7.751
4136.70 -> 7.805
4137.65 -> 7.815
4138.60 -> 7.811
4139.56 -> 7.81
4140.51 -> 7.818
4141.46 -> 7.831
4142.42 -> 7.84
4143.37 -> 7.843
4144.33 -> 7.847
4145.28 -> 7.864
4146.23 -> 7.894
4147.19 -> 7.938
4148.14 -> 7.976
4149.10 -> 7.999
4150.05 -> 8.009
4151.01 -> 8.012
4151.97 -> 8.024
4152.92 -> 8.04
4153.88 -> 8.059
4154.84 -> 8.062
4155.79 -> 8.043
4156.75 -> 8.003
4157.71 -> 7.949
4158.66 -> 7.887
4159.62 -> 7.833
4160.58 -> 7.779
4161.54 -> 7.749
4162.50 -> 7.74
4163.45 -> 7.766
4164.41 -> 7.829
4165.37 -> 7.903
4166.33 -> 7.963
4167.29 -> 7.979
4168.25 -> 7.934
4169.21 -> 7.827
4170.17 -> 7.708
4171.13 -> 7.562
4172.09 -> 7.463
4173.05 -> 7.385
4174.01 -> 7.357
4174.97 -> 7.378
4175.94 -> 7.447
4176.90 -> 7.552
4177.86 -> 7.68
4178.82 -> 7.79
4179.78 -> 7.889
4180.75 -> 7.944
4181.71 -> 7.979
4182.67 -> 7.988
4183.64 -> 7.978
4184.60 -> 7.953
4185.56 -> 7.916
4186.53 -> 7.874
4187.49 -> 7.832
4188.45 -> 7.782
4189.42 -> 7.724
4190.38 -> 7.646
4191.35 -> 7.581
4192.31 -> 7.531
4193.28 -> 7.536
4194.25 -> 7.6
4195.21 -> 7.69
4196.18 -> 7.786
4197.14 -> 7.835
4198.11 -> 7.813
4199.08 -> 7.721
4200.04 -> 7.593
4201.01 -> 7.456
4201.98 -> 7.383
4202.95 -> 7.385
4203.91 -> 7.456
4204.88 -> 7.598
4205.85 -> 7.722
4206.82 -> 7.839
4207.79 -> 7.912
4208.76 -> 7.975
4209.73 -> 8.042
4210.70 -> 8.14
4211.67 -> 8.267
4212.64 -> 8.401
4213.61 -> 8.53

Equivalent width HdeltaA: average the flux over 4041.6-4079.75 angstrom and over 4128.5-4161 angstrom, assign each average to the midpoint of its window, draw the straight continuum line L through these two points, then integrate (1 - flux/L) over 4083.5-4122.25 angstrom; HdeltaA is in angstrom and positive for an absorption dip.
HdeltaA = 4.93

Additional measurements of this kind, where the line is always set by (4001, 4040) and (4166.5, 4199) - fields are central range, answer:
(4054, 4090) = 2.86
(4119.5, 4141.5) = 1.84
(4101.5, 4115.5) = 2.36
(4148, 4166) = -0.34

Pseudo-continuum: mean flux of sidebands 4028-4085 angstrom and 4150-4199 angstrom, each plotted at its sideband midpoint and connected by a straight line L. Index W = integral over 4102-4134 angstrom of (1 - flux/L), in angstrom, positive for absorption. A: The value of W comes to 4.1 angstrom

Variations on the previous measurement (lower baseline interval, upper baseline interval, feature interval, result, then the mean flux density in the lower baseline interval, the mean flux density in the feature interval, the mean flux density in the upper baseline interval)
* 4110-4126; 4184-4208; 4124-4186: -4.17 angstrom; 6.78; 7.69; 7.69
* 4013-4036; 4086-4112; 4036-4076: -1.72 angstrom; 8.04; 7.74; 6.56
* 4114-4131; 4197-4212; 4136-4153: -1.92 angstrom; 6.85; 7.9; 7.75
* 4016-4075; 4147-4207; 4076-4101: 2.75 angstrom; 7.83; 6.95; 7.77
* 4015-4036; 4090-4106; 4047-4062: -0.27 angstrom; 8.01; 7.54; 6.48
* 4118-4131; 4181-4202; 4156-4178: -1.00 angstrom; 6.78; 7.73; 7.75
